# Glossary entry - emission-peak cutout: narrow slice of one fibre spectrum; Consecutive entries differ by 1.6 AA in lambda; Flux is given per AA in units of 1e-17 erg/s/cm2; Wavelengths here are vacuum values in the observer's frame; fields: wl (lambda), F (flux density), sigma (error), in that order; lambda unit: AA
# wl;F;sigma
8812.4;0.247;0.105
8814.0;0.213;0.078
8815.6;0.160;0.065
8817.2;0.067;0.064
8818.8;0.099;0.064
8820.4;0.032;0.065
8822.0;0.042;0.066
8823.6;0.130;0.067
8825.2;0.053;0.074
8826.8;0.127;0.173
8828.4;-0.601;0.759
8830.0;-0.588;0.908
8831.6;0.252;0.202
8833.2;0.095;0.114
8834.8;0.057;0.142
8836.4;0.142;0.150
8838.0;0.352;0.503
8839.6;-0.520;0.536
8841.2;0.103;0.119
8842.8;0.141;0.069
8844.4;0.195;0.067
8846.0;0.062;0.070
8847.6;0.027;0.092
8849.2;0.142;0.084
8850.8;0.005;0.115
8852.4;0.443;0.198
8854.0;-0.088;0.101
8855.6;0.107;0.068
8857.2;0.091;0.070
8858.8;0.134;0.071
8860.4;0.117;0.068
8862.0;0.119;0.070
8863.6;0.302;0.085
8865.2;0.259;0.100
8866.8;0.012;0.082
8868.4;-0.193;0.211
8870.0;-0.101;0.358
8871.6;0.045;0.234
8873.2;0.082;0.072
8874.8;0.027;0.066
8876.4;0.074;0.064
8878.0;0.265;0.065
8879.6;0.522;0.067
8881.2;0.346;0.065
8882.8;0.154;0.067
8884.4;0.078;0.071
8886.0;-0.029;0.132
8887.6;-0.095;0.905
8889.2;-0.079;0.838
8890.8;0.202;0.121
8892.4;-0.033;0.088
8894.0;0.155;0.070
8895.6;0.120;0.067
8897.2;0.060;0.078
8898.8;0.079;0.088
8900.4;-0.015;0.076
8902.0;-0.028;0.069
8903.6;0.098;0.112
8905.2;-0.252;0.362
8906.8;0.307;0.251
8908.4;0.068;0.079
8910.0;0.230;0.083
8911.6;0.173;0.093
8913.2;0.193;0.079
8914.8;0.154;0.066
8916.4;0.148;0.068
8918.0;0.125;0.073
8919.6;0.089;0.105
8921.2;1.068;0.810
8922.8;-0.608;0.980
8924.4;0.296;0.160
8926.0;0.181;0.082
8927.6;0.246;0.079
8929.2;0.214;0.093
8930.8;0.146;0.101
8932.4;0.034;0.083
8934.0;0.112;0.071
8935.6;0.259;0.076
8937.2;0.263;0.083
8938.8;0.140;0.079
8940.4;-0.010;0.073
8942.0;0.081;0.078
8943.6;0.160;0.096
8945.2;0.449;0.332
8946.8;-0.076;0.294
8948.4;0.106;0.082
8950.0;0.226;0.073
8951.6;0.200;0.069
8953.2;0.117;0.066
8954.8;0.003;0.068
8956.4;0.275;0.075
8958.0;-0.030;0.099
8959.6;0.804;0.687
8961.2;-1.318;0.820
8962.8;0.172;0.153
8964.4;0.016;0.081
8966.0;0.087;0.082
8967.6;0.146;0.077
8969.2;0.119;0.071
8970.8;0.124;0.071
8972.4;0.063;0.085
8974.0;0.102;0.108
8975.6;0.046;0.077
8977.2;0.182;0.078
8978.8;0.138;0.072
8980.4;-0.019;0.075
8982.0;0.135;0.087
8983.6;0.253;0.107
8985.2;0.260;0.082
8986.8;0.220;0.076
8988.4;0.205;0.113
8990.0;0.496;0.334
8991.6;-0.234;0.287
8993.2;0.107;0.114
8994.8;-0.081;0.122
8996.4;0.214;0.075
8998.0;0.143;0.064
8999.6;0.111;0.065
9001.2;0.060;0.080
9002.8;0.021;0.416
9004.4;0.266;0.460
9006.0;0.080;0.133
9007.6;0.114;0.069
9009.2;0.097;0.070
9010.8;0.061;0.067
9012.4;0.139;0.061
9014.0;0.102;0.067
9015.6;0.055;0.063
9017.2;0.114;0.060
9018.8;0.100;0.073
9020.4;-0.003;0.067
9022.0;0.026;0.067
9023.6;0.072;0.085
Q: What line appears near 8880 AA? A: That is H-gamma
